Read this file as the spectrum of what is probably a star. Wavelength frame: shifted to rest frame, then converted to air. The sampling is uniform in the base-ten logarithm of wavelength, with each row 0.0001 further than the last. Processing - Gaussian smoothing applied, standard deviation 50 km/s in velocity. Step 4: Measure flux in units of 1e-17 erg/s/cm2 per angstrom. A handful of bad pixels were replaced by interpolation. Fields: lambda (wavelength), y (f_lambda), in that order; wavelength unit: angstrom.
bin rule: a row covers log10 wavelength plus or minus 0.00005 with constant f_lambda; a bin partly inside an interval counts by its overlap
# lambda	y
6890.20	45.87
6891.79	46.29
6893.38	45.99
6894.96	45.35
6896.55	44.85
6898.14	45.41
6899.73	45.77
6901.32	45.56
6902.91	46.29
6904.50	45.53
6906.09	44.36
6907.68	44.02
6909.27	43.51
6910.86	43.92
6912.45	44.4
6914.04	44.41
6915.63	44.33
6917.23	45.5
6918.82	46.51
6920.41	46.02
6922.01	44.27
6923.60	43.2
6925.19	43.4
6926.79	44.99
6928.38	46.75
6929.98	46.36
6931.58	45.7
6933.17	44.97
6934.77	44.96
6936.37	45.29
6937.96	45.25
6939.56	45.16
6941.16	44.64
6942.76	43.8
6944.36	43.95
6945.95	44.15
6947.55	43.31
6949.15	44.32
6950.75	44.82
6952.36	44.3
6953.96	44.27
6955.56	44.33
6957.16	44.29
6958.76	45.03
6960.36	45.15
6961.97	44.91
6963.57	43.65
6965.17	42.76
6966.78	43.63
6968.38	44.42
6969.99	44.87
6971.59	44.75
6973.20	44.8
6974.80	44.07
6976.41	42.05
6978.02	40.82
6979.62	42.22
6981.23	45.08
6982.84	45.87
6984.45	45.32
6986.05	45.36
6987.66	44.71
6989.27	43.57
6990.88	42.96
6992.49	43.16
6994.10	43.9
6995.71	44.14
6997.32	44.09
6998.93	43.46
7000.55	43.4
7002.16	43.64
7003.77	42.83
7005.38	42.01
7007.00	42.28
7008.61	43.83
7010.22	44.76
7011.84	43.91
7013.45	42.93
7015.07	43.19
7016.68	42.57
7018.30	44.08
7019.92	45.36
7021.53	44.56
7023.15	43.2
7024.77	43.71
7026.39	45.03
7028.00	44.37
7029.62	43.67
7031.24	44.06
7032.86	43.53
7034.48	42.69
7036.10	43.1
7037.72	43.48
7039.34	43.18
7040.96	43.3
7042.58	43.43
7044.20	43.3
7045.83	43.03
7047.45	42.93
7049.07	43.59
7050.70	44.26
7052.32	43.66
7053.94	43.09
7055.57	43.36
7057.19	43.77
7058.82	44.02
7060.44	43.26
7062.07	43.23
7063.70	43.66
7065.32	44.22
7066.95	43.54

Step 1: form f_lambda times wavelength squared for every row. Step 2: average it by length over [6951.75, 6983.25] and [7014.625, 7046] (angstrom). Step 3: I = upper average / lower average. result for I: 1.01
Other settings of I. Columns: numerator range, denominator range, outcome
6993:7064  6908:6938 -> 1.00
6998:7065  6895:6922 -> 1.00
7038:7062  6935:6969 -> 1.01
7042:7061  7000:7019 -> 1.02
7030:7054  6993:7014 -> 1.01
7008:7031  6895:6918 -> 1.01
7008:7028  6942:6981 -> 1.02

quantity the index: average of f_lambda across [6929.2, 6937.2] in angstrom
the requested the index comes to 45.5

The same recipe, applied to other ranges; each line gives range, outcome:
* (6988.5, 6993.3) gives 43.2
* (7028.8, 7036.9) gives 43.4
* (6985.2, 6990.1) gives 44.6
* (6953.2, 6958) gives 44.4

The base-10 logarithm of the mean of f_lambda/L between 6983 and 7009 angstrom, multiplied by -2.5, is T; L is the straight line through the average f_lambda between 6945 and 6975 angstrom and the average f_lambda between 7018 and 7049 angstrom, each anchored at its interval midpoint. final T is 0.01 mag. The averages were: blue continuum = 44.3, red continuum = 43.7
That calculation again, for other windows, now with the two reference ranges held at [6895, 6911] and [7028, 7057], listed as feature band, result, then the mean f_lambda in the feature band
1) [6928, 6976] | -0.004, 44.6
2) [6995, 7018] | 0.011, 43.4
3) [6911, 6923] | -0.004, 45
